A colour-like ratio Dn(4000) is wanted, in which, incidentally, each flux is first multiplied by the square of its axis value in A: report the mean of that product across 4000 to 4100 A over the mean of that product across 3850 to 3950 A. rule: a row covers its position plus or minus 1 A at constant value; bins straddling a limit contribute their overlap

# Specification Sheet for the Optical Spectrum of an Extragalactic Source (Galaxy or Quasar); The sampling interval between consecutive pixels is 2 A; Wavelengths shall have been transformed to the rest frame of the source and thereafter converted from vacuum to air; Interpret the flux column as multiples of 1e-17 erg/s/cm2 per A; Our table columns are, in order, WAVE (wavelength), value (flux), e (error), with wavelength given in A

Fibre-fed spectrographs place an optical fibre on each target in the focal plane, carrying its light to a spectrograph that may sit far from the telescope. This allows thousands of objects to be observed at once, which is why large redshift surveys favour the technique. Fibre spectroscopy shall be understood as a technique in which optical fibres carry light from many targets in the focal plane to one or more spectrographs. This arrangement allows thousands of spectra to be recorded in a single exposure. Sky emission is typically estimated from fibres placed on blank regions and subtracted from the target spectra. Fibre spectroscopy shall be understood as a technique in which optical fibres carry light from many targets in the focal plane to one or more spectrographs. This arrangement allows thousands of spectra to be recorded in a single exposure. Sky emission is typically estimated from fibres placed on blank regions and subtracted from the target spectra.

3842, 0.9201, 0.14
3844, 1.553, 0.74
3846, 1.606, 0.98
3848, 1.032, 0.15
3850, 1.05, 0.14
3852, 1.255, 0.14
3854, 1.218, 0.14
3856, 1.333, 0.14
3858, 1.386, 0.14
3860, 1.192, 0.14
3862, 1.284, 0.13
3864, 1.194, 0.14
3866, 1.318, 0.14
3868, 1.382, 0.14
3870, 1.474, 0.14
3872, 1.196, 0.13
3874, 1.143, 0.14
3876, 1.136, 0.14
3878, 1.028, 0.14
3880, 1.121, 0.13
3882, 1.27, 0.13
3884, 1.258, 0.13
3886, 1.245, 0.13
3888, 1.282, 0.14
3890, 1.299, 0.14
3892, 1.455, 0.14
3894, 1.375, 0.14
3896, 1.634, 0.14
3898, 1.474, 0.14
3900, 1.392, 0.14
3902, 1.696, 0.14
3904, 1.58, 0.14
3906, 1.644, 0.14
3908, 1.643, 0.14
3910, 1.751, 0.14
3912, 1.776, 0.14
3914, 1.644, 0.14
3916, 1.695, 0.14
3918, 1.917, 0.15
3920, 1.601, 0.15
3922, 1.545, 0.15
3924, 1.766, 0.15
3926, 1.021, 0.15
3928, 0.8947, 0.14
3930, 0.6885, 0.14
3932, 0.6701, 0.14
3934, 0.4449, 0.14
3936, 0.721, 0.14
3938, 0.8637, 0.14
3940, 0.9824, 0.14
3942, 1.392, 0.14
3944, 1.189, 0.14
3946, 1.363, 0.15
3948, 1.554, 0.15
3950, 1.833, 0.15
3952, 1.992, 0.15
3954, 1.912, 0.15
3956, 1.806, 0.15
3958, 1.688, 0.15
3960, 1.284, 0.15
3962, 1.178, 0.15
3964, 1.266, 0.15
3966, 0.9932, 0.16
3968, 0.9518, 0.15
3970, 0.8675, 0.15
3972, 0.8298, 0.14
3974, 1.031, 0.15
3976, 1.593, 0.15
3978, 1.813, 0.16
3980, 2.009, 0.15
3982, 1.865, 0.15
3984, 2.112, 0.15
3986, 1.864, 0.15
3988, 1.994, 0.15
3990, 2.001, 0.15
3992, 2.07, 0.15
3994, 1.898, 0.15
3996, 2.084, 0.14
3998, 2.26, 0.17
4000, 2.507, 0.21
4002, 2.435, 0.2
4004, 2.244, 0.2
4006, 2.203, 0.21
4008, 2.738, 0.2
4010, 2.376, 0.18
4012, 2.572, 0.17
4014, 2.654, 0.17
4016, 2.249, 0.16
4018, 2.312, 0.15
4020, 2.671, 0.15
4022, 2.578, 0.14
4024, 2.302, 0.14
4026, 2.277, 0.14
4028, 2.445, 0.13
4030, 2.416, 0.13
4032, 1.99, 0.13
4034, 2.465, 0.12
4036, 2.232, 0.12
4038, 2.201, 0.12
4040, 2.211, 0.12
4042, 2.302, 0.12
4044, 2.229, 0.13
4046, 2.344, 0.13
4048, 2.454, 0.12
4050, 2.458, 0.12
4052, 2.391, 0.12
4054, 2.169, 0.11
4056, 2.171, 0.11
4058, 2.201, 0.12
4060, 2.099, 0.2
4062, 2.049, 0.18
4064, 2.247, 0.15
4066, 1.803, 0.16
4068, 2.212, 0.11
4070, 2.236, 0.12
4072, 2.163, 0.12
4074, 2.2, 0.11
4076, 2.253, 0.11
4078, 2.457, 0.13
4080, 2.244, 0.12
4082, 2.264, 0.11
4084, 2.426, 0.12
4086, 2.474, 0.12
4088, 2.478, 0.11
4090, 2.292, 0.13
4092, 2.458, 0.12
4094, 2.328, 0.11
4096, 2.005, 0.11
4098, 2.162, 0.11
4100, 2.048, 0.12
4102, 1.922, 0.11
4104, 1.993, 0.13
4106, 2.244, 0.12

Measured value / 1.89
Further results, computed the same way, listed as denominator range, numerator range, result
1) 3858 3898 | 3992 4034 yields 1.96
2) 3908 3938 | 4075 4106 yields 1.90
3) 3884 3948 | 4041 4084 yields 1.79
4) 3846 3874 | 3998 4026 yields 2.08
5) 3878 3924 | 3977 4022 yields 1.56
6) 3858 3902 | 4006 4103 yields 1.92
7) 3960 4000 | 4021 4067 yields 1.43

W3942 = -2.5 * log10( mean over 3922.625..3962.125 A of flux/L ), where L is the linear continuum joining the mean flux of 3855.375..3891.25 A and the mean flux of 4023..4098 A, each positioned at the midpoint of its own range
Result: 0.279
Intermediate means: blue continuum 1.25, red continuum 2.27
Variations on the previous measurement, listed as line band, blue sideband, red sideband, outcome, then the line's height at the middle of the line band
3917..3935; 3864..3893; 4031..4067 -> 0.28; 1.53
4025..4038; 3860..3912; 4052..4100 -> -0.13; 2.03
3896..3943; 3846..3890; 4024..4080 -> 0.12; 1.52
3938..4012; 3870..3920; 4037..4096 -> 0.07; 1.83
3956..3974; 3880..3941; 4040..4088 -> 0.38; 1.66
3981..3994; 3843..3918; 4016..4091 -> -0.02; 1.94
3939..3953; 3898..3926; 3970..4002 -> 0.18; 1.73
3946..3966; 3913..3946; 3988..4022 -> 0.01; 1.59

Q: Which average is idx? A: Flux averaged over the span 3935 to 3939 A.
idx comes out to 0.792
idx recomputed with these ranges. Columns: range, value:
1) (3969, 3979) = 1.23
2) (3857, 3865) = 1.26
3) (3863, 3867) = 1.26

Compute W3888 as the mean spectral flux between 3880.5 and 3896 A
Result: 1.33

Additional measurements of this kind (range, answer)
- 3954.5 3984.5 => 1.42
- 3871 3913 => 1.4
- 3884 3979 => 1.37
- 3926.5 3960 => 1.25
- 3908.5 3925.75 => 1.68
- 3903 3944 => 1.31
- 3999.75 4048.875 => 2.37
